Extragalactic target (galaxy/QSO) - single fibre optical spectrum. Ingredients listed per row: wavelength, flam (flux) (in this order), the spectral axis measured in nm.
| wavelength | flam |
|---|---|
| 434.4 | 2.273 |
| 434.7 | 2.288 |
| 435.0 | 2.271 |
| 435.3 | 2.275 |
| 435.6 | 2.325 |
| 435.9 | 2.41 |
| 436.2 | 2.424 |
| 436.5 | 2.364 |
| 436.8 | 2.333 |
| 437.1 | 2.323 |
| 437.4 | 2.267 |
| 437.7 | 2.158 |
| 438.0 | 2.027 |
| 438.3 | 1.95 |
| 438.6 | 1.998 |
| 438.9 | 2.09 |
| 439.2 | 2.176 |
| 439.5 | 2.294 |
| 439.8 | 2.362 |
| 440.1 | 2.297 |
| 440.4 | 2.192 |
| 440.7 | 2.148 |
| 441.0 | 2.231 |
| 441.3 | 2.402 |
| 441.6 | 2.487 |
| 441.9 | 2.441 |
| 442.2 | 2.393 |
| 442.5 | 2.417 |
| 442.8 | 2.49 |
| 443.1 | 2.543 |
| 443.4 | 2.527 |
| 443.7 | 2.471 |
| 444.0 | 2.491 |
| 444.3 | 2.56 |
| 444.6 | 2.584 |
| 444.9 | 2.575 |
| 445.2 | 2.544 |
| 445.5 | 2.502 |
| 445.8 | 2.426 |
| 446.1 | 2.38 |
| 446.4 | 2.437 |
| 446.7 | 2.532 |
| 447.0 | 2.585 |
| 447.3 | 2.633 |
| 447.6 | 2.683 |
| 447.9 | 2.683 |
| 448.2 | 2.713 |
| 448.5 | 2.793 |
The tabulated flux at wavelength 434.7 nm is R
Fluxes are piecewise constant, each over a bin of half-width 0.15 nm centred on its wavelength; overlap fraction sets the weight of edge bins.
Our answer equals 2.288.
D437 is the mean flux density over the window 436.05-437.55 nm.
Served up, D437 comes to 2.34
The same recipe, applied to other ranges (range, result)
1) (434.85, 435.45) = 2.27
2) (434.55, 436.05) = 2.31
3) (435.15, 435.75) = 2.3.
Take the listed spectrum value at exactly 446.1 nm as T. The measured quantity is 2.38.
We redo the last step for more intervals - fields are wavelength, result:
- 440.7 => 2.148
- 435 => 2.271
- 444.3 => 2.56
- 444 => 2.491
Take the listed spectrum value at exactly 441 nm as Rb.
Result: 2.231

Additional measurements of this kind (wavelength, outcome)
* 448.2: 2.713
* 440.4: 2.192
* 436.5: 2.364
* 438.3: 1.95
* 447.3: 2.633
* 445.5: 2.502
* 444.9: 2.575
